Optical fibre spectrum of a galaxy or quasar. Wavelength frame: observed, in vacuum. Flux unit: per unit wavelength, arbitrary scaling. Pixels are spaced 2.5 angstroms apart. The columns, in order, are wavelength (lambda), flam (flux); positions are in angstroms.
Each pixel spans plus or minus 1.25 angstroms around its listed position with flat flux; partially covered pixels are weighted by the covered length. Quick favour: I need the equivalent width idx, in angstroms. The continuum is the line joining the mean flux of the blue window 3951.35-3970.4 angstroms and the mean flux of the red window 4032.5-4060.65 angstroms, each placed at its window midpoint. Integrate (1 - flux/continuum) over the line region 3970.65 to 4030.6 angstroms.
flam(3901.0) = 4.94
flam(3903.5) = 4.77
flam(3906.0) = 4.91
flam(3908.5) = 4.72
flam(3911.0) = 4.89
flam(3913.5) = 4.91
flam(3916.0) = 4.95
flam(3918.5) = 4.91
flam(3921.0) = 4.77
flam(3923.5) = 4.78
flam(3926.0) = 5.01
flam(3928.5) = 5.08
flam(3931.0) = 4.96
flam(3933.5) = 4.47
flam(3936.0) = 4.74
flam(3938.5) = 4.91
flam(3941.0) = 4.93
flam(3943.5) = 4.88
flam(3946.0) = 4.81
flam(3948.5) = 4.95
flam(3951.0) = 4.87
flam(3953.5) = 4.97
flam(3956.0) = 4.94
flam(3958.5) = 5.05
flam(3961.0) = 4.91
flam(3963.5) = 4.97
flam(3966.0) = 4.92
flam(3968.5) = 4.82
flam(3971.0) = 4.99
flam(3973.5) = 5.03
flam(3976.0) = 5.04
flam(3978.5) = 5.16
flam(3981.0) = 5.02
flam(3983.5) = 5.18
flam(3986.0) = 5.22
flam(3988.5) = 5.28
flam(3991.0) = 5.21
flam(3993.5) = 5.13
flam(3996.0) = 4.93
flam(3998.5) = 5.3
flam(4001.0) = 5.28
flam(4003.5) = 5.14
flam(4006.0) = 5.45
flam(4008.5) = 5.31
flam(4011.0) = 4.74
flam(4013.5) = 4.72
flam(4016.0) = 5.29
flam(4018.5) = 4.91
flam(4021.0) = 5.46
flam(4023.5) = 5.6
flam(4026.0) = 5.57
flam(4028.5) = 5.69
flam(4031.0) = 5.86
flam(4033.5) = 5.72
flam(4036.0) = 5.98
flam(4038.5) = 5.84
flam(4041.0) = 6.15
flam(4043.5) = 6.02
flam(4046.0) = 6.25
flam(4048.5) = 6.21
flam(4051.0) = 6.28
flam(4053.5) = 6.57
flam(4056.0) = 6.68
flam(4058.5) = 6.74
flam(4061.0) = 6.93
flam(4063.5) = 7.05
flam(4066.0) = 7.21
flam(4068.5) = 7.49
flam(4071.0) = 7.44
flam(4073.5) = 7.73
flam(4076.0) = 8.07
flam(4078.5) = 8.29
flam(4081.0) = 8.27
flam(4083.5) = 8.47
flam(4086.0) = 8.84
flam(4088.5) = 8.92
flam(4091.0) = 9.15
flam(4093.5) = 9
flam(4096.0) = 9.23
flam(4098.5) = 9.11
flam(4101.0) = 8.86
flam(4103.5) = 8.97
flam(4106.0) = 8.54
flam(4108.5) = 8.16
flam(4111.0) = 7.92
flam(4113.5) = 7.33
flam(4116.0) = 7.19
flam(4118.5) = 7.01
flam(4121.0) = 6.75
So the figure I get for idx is 3.6 angstroms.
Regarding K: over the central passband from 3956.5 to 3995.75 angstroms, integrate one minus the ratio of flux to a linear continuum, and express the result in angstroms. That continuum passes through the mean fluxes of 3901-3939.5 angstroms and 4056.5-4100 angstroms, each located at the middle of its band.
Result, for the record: 6.1 angstroms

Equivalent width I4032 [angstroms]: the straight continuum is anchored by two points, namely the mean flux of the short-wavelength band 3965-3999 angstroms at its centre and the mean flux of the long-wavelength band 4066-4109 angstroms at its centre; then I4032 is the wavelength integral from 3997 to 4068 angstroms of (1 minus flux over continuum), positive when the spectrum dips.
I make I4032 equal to 8.9 angstroms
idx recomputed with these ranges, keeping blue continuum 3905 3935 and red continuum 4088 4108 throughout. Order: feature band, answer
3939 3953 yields 1.4 angstroms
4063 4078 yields 1.4 angstroms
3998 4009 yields 2.4 angstroms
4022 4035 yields 2.9 angstroms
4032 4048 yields 3.4 angstroms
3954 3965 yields 1.5 angstroms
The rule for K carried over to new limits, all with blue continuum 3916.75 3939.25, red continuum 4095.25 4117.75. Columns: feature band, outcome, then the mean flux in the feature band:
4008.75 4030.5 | 4.5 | 5.27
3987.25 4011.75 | 4.1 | 5.19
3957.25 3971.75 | 1.6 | 4.94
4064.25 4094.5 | -1.6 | 8.21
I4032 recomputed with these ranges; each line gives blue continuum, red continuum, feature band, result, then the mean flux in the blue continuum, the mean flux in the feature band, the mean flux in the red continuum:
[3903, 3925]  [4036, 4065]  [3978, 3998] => 1.9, 4.85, 5.15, 6.42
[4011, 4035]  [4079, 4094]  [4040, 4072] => 2.0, 5.39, 6.69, 8.74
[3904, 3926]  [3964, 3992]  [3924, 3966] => 0.5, 4.86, 4.9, 5.08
